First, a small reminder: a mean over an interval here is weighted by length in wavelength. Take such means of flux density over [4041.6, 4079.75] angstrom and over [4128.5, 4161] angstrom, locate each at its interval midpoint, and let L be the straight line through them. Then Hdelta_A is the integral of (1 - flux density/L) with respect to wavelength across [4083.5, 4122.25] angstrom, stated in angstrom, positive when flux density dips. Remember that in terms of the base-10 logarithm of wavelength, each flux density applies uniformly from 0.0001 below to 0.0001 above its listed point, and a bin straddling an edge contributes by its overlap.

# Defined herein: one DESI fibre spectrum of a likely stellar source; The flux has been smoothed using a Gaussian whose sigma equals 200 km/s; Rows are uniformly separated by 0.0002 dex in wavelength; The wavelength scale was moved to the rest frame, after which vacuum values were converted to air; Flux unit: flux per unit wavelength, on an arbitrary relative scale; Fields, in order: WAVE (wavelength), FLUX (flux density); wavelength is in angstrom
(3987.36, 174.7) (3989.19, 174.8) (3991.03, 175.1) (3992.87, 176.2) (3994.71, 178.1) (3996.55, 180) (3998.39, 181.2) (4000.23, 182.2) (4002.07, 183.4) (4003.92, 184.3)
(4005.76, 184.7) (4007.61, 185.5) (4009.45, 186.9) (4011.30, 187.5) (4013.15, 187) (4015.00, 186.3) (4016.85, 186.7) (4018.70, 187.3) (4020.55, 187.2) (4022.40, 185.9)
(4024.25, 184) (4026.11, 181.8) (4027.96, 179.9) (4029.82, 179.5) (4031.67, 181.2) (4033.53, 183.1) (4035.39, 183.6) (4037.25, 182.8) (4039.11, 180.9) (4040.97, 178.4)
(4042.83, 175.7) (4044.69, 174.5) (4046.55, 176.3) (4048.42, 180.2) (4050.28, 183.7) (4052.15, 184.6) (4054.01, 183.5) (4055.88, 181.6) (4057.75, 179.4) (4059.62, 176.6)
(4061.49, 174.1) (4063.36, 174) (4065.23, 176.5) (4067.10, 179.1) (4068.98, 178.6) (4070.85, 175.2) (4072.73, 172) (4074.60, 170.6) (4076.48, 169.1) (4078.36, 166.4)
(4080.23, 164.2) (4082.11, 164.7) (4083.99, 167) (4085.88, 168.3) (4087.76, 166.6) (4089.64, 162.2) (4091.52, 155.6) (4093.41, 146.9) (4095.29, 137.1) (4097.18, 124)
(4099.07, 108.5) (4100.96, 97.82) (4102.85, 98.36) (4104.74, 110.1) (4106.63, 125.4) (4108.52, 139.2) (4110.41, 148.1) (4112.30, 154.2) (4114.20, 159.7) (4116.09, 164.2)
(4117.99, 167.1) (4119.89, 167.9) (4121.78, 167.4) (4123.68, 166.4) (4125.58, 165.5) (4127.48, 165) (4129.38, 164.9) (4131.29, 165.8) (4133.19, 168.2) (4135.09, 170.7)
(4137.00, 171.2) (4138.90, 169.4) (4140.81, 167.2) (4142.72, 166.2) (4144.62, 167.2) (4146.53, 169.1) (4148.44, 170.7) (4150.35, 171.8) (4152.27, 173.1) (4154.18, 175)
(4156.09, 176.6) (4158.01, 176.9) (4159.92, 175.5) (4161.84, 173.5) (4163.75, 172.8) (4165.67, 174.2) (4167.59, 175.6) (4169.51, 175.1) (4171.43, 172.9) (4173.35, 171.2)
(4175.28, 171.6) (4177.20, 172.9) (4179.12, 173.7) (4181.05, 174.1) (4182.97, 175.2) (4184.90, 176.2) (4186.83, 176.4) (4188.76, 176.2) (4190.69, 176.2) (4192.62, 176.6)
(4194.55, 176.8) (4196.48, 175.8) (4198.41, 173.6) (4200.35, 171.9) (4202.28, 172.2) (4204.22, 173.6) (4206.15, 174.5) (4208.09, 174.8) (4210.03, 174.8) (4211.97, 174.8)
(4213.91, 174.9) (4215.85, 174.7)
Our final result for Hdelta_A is 6.6 angstrom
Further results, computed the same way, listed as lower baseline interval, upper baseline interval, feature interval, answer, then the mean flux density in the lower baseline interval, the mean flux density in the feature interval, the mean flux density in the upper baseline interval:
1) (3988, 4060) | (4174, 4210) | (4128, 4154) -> 1.1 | 182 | 169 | 175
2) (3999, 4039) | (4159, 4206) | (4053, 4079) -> 0.8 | 184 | 176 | 174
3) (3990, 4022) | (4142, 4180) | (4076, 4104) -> 5.0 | 183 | 146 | 173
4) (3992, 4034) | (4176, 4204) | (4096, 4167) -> 7.7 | 183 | 158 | 175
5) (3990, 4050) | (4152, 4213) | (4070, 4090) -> 1.3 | 182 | 168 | 175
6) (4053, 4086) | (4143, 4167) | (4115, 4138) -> 0.8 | 174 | 167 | 173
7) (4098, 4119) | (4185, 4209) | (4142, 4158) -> -1.9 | 134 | 172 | 175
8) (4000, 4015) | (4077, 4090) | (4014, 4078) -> -1.5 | 185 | 180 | 166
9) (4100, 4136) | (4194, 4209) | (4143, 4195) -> -2.8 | 151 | 174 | 174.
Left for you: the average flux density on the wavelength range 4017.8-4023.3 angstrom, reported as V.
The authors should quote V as 187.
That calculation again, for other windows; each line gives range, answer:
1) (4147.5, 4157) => 173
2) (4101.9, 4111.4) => 124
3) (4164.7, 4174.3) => 174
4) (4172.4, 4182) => 173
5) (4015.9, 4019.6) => 187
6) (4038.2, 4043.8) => 178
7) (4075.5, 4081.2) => 167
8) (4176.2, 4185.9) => 174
